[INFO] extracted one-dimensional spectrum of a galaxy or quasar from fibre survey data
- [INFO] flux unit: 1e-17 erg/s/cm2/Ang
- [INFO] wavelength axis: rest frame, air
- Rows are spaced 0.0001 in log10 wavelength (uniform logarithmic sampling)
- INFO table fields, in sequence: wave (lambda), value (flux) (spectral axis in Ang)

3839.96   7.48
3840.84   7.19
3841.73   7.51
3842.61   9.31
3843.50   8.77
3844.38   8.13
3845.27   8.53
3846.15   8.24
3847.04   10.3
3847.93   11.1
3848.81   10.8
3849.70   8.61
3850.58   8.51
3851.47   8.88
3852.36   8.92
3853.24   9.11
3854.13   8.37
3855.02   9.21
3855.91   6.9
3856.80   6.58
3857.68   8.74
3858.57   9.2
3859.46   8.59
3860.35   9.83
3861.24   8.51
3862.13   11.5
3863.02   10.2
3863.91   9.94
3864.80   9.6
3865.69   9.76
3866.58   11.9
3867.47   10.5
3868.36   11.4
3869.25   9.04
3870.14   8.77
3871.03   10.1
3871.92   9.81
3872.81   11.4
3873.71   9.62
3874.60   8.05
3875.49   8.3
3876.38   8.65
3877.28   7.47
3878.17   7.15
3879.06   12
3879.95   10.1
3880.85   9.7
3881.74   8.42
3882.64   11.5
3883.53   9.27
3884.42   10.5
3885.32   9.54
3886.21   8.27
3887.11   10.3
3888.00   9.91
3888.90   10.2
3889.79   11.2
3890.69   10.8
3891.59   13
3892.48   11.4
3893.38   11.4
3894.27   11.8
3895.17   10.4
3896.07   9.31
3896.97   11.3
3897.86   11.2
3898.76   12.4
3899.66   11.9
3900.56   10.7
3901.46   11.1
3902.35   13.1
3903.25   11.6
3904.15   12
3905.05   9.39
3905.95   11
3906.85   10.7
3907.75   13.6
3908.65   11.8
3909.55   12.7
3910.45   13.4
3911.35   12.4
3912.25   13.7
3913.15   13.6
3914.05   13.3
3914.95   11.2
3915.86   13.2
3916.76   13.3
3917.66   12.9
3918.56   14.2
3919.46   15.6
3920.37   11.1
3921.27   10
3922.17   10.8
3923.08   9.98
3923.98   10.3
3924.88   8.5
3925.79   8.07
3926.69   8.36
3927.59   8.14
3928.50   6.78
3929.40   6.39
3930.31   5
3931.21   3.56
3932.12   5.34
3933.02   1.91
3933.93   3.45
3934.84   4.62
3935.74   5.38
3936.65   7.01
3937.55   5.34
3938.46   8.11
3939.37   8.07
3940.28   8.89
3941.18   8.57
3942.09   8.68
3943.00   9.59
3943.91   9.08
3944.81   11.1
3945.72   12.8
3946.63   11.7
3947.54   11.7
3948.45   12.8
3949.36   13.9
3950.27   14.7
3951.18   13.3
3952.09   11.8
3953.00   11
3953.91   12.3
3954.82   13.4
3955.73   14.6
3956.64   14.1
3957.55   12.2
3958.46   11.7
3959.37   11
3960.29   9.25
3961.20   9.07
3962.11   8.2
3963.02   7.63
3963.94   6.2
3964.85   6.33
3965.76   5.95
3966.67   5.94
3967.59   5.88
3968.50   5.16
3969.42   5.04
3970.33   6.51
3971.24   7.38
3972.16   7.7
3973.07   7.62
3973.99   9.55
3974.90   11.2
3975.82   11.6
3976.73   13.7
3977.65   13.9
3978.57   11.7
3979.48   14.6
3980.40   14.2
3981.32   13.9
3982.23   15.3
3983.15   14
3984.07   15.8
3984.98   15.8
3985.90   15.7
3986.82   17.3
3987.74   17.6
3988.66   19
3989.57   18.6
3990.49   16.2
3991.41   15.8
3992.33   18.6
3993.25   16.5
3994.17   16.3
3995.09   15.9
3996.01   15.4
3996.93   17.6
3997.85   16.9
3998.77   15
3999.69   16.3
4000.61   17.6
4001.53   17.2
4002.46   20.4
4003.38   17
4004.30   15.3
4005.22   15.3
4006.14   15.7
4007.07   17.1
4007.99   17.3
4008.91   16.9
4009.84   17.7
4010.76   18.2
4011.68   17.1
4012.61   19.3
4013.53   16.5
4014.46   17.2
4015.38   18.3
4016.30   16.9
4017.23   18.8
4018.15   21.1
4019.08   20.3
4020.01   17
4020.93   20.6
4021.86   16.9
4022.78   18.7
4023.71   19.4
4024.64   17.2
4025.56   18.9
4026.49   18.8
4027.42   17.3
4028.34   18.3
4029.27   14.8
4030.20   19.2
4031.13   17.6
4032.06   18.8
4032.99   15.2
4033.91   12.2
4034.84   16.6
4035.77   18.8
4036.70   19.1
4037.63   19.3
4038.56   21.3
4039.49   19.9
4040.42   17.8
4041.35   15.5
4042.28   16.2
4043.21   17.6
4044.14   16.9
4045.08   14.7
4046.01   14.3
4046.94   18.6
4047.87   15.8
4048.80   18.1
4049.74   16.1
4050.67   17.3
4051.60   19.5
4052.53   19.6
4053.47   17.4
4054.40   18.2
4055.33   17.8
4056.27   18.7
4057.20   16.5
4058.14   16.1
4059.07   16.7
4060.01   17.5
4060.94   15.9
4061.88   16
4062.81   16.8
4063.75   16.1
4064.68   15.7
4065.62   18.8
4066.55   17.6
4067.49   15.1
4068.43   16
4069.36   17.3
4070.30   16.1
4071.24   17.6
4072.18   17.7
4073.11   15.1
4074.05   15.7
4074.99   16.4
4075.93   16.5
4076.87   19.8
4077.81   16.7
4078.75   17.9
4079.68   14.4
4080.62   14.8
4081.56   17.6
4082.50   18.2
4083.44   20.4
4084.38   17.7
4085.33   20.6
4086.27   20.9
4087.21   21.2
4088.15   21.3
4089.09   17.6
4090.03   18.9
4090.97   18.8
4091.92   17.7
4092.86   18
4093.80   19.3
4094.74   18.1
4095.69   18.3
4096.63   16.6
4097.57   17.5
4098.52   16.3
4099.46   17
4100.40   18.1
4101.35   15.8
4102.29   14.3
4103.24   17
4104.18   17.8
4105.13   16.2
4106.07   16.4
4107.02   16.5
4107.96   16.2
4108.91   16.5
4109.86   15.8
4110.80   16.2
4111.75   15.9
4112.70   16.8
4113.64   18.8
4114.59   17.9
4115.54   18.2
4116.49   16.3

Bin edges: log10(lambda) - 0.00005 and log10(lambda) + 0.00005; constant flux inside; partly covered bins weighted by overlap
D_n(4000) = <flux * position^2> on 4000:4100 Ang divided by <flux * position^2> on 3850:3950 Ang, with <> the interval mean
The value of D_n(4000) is 1.9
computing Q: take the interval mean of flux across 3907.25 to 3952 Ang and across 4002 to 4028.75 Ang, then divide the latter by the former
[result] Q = 1.80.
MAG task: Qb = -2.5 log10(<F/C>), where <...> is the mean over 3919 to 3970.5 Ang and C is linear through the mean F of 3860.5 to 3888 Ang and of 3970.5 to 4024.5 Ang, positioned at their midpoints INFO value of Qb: 0.423 mag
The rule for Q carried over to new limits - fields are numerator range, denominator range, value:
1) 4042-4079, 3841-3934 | 1.70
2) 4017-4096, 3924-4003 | 1.57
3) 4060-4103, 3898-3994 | 1.59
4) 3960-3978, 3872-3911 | 0.77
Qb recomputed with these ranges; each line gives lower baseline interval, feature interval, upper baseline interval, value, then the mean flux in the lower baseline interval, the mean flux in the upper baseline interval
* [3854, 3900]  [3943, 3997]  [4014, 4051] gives 0.20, 9.91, 17.7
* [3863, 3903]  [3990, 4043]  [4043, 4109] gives -0.16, 10.3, 17.3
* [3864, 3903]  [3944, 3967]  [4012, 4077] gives 0.23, 10.3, 17.4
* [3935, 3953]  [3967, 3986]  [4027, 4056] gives 0.14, 10.1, 17.4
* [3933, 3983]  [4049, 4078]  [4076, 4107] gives -0.06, 9.85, 17.8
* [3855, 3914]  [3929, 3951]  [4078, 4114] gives 0.43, 10.4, 17.6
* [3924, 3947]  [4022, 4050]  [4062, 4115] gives -0.25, 7.42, 17.3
